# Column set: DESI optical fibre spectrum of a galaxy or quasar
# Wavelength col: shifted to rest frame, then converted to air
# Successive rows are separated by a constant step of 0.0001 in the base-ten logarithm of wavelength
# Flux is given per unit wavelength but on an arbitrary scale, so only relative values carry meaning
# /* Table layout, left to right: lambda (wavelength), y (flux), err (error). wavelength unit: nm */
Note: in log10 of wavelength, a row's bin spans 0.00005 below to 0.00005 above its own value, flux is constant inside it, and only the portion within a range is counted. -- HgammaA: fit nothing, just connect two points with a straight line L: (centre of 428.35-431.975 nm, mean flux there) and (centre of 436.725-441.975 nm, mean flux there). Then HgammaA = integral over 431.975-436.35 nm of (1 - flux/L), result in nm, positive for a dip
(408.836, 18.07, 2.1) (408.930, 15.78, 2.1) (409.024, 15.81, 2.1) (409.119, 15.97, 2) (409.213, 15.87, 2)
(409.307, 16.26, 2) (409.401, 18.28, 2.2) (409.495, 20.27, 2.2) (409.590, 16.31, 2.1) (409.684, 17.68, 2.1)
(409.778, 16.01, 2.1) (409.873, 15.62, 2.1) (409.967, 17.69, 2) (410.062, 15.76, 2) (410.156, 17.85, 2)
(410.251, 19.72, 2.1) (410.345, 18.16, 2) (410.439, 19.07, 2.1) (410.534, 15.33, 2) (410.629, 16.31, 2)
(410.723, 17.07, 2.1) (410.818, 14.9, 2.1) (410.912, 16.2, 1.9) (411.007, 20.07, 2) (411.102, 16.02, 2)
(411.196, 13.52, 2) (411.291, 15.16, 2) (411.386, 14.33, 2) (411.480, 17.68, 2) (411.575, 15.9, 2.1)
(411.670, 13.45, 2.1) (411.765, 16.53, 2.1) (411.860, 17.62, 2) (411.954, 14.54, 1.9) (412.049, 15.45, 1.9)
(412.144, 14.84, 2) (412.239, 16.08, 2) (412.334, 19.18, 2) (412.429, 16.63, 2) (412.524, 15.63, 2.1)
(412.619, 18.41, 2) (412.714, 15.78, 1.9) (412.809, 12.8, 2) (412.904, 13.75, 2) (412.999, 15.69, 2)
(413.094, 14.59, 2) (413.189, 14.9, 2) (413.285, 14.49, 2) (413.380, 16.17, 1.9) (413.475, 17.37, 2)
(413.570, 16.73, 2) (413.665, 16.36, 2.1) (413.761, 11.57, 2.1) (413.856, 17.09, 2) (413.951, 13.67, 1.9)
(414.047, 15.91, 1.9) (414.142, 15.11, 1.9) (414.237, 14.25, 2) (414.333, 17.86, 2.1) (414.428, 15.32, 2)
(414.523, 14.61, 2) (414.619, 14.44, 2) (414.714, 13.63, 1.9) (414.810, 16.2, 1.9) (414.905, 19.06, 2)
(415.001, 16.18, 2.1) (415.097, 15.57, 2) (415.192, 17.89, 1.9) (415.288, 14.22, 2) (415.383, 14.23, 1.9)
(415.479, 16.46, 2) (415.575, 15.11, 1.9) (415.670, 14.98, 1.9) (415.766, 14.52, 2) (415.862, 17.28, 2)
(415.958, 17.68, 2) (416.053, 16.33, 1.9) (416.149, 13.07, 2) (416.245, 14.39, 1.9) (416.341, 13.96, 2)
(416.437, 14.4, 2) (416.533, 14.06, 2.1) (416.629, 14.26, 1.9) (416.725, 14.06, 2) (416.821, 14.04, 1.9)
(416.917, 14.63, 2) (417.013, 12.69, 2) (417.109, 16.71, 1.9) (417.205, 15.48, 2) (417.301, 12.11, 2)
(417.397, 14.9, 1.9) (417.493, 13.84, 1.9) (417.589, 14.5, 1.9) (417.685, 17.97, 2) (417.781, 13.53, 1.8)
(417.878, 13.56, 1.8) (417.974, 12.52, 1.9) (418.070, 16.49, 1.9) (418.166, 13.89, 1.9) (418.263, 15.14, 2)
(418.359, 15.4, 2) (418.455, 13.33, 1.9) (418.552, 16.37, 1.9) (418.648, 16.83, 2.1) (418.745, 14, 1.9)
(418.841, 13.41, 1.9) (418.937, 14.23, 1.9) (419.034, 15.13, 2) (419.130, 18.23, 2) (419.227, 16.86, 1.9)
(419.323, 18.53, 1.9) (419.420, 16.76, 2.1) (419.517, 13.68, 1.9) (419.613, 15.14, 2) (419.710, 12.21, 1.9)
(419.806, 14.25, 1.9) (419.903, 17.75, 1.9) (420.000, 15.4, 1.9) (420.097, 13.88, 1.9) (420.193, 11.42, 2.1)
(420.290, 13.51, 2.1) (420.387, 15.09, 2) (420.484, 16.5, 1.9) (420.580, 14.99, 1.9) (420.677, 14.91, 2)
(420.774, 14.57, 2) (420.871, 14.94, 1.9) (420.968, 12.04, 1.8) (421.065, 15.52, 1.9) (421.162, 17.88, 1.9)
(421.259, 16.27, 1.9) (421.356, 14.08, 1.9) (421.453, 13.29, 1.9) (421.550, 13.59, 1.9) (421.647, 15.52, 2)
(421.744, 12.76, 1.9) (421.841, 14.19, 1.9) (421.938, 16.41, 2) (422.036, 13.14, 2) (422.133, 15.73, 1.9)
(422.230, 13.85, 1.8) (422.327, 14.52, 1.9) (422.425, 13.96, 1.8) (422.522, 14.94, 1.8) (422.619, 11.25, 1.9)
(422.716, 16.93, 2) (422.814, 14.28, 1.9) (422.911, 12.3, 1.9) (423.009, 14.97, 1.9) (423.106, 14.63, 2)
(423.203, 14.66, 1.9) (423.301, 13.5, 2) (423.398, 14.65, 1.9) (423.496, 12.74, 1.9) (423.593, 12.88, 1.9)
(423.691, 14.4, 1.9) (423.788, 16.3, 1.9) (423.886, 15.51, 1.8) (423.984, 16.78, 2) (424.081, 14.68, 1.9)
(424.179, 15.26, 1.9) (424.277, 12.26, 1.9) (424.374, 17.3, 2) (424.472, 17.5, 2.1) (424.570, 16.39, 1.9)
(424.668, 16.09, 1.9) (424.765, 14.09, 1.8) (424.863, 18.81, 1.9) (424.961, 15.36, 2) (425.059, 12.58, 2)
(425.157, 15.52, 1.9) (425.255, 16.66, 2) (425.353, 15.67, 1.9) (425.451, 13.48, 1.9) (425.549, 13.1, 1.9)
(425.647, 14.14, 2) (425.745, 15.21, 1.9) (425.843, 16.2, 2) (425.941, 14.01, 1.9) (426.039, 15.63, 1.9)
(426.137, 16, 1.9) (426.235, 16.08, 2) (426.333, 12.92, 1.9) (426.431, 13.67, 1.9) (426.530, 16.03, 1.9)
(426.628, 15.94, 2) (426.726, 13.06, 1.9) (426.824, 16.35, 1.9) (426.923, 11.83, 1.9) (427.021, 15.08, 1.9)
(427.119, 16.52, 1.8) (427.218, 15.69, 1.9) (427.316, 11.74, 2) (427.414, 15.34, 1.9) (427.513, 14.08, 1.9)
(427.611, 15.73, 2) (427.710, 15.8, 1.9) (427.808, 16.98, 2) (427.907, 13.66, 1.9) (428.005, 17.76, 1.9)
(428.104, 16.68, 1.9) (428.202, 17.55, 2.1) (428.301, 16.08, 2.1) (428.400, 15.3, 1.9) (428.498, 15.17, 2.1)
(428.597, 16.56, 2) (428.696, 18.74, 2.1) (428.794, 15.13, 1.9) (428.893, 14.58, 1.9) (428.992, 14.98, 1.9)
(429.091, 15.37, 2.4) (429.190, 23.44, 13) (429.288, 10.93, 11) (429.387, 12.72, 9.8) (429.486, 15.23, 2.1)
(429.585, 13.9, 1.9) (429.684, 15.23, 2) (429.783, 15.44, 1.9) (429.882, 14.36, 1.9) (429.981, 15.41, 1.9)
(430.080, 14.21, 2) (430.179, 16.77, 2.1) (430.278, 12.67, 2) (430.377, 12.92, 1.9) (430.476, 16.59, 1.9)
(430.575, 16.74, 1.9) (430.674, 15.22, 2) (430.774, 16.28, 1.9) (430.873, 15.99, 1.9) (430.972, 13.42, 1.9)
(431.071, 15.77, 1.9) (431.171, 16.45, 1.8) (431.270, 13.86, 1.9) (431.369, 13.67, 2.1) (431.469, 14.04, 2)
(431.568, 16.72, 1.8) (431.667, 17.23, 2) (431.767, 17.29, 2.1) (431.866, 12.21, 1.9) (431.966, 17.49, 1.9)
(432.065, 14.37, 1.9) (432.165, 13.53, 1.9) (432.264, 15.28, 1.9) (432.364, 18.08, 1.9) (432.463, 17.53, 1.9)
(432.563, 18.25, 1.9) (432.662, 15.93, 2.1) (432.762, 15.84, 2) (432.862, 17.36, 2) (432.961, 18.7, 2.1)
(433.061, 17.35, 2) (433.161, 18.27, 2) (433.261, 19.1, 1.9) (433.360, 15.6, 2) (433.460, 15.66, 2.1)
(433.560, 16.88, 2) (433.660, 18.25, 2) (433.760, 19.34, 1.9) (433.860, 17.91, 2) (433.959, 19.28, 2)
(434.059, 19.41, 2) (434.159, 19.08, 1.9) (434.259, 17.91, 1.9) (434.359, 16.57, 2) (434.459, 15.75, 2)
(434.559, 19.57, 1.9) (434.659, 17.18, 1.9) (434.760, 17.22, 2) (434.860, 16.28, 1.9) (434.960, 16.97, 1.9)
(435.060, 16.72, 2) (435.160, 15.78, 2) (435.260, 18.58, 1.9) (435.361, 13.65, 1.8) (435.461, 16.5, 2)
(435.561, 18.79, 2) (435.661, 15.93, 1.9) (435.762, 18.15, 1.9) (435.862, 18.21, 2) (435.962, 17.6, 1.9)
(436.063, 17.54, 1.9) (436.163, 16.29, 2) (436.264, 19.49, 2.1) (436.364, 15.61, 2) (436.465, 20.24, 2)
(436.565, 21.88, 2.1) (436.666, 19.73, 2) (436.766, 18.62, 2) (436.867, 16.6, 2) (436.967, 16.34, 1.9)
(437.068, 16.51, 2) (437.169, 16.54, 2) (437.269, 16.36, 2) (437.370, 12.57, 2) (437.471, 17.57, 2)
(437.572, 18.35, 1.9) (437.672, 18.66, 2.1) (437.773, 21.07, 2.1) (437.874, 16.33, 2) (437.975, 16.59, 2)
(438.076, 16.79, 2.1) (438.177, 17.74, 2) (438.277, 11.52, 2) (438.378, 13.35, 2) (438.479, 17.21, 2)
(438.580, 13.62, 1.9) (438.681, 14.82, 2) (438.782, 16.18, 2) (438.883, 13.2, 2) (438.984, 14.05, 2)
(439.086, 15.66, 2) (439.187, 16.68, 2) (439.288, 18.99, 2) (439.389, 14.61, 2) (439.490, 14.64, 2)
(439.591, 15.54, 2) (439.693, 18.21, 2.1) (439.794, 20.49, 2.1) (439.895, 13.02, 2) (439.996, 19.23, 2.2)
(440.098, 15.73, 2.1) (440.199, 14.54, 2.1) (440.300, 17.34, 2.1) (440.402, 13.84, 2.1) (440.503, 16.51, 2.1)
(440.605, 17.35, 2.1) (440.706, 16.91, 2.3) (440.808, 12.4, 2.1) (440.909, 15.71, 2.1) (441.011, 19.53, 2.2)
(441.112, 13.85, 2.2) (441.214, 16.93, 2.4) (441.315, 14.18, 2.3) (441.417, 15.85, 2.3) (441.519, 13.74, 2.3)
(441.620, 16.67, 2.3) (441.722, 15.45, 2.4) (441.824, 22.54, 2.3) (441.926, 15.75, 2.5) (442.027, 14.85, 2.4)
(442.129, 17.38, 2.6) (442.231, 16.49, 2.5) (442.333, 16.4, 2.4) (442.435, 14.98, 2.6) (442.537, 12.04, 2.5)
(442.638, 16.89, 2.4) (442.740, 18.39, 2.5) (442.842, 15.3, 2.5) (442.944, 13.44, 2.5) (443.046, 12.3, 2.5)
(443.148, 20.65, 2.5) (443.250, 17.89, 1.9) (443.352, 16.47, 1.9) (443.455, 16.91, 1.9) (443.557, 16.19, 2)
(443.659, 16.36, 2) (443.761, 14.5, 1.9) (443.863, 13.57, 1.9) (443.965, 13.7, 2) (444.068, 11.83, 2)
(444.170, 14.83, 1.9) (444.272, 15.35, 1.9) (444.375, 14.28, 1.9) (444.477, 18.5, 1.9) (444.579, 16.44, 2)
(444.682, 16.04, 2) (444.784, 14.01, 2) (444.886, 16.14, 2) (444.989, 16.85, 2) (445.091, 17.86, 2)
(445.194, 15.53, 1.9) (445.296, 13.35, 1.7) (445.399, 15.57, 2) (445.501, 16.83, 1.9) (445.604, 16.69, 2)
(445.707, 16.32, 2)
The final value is -0.43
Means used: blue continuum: 15.3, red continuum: 16.2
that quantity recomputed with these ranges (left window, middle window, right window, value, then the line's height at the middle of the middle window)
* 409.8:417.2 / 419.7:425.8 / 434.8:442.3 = 0.488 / 16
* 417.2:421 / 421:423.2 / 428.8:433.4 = 0.077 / 15.1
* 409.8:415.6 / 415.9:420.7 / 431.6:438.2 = 0.420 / 16.3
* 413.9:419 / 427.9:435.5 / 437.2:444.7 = -0.321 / 15.6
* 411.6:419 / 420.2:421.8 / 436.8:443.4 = 0.081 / 15.4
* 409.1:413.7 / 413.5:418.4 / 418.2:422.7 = 0.161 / 15.6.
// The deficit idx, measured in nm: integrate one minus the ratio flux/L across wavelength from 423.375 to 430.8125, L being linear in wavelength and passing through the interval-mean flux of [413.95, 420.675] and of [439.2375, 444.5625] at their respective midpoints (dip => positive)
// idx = 0.09 nm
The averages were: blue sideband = 15.1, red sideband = 15.9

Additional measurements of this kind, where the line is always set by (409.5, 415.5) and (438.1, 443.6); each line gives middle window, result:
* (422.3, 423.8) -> 0.17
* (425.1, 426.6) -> 0.10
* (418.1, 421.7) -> 0.22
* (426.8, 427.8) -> 0.07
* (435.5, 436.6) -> -0.15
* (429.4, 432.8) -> 0.12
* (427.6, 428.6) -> -0.01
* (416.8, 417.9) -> 0.10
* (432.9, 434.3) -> -0.18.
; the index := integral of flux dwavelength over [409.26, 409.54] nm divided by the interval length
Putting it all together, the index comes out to 18.3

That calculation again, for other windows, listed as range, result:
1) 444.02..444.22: 13.4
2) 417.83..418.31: 14.3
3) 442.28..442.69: 15.1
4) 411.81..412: 16.2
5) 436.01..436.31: 17.7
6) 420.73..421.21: 15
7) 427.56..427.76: 15.8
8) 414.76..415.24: 17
